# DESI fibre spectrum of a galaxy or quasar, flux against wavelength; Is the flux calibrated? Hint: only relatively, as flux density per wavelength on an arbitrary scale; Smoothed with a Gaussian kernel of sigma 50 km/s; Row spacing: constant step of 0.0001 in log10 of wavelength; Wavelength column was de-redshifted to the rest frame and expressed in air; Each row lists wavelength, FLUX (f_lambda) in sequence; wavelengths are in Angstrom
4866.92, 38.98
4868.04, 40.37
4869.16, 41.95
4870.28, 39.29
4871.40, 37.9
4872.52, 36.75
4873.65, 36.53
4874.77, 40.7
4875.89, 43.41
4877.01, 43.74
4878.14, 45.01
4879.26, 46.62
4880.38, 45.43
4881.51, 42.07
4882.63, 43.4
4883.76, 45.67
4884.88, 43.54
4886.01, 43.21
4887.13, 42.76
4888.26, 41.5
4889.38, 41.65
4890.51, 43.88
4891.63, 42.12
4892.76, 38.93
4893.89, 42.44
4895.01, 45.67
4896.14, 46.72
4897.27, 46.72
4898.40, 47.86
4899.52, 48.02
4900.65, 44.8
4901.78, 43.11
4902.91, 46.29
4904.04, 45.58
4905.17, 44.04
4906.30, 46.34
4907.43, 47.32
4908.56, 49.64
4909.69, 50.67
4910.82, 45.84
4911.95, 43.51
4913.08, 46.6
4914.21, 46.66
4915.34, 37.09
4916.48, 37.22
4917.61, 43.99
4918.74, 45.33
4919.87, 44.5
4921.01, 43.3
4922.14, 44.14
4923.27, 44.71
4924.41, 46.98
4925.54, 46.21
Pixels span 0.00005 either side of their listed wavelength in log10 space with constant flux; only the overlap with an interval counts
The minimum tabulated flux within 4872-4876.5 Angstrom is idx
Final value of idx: 36.53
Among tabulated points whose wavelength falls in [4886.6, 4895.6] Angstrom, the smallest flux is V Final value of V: 38.93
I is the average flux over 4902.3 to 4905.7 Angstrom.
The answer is 45.3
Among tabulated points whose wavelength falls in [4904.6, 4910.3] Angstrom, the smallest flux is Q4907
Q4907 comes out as 44.04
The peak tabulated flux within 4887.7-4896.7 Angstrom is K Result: 46.72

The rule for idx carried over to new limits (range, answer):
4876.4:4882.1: 42.07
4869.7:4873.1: 36.75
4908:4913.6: 43.51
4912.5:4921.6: 37.09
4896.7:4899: 46.72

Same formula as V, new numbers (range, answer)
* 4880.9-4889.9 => 41.5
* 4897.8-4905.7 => 43.11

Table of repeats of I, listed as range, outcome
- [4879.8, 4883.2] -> 43.6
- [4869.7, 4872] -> 38.7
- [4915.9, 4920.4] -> 42.7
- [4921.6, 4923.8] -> 44.5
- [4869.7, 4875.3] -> 38.2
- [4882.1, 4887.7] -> 43.7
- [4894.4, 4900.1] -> 47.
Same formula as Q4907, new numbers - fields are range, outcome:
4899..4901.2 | 44.8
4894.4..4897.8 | 45.67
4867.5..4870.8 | 39.29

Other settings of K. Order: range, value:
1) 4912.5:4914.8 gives 46.66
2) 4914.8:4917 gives 37.22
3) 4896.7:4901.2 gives 48.02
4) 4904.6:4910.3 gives 50.67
